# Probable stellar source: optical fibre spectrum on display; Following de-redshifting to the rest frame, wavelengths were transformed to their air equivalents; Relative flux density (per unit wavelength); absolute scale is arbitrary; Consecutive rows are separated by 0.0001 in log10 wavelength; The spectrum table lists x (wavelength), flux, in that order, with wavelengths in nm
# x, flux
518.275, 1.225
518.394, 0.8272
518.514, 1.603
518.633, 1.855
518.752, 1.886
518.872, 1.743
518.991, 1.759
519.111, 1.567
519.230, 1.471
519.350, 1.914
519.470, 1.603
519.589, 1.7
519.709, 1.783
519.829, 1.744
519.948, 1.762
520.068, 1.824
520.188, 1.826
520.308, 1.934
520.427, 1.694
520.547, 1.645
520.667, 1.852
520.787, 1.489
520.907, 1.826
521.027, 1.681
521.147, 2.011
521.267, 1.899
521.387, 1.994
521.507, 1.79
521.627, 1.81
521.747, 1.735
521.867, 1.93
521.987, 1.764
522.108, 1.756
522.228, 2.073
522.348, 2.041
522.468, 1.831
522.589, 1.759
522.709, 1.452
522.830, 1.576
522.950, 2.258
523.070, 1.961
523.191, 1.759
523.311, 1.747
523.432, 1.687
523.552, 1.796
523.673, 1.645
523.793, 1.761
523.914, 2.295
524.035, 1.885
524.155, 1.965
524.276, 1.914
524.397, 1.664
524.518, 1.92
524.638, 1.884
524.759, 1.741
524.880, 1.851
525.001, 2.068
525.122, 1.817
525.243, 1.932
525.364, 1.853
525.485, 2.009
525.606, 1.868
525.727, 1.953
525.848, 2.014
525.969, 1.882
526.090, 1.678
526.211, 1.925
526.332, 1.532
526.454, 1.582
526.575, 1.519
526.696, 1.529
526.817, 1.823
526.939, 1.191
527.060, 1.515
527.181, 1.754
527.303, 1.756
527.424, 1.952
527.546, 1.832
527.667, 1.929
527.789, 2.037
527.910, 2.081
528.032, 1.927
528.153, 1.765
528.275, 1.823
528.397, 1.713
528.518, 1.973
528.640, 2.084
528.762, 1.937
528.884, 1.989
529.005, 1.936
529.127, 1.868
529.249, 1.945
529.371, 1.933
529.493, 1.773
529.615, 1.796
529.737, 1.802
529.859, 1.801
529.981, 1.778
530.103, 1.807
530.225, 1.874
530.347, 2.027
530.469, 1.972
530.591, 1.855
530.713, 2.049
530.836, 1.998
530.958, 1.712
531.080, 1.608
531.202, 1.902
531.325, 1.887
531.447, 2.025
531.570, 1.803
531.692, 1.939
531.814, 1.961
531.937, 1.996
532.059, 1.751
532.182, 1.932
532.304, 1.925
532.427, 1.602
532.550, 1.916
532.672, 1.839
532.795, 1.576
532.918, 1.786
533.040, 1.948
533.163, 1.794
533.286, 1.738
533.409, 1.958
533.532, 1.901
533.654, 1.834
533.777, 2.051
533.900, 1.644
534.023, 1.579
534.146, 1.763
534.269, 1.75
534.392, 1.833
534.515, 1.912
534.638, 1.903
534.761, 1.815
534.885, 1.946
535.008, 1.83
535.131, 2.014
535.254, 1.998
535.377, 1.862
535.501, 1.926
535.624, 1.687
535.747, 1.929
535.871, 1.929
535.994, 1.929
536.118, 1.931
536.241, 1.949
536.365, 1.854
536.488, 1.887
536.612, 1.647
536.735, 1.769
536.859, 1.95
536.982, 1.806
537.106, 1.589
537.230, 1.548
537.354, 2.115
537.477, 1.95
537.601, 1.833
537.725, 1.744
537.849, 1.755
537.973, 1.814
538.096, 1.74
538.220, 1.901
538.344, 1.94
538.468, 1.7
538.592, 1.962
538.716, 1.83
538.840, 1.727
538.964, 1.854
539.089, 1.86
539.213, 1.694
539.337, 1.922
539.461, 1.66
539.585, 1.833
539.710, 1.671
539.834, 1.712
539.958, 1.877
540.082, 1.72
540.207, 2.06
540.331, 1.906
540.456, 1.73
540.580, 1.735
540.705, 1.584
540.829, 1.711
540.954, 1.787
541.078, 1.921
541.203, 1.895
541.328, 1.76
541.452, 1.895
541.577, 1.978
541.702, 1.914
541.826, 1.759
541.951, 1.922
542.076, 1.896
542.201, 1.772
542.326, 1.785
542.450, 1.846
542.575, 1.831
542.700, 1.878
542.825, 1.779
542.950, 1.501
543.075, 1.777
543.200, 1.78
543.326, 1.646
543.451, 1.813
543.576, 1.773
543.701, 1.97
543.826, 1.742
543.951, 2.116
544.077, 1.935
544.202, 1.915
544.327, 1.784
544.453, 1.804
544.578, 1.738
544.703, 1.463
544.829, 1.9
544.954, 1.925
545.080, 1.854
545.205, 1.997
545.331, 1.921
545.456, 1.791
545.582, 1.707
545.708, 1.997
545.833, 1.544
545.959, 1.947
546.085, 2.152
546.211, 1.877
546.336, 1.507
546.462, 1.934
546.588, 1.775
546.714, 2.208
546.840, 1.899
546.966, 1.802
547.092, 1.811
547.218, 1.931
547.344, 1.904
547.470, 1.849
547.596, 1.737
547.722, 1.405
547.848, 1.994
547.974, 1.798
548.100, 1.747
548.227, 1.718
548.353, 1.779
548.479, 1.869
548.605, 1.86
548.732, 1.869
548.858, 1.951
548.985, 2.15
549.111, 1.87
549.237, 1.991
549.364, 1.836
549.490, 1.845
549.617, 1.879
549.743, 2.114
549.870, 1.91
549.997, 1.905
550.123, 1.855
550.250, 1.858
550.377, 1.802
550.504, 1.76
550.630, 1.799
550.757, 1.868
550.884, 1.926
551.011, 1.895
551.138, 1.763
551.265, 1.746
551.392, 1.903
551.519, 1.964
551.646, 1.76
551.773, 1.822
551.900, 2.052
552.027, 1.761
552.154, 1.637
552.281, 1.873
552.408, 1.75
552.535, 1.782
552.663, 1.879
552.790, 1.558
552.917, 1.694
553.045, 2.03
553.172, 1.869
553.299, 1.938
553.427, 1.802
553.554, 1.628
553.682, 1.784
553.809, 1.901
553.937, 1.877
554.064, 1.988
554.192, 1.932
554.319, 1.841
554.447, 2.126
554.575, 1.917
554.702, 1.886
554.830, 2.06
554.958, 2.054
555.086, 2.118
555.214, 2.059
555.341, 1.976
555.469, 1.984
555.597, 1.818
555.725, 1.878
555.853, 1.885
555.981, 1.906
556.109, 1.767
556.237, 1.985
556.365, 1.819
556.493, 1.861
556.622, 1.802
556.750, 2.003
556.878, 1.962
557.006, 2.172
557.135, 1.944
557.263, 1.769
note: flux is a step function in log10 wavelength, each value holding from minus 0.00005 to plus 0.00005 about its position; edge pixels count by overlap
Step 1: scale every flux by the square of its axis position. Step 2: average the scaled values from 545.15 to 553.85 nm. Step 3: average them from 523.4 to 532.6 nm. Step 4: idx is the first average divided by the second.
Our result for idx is 1.1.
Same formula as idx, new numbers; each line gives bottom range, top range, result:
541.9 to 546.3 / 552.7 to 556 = 1.08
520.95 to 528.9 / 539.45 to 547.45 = 1.07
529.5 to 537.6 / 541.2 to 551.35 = 1.04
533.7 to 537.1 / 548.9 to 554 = 1.06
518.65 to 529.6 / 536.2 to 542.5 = 1.06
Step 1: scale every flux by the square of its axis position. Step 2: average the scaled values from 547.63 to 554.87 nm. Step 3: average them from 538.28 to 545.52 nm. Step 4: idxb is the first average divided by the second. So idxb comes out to 1.06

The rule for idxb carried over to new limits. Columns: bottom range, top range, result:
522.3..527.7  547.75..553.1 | 1.13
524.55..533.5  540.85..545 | 1.04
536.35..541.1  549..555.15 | 1.09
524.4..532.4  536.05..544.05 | 1.03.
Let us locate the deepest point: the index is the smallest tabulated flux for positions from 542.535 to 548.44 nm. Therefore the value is 1.405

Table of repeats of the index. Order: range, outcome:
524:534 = 1.191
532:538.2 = 1.548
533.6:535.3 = 1.579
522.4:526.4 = 1.452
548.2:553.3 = 1.558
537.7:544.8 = 1.463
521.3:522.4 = 1.735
